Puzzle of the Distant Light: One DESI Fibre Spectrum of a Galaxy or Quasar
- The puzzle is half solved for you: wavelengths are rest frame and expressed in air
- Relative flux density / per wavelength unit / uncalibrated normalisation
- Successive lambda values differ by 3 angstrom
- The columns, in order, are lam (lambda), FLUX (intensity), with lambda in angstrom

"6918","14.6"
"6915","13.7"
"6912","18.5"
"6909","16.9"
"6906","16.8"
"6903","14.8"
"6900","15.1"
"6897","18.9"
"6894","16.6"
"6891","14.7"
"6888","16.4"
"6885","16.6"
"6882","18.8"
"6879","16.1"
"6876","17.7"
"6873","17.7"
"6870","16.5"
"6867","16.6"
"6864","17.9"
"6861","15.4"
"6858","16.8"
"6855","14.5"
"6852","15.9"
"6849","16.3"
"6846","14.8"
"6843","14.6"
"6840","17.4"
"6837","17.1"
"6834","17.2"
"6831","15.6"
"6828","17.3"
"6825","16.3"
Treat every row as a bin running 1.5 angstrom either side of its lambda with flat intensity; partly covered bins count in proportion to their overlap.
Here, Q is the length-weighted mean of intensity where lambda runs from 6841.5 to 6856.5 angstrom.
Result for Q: 15.2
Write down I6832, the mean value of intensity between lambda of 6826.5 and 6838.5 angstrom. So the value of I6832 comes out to 16.8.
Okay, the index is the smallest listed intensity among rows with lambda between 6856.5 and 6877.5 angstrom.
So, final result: 15.4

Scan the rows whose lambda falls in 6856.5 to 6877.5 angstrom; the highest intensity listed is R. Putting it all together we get 17.9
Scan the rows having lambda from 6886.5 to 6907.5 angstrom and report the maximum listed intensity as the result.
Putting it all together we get 18.9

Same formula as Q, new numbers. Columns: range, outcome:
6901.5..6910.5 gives 16.2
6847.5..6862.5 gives 15.8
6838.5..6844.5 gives 16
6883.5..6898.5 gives 16.6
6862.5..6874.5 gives 17.2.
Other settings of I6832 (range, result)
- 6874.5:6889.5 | 17.1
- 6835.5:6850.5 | 16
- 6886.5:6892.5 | 15.5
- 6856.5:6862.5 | 16.1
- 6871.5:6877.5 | 17.7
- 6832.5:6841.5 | 17.2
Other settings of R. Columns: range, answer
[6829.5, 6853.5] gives 17.4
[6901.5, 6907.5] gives 16.8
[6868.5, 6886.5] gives 18.8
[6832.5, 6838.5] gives 17.2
